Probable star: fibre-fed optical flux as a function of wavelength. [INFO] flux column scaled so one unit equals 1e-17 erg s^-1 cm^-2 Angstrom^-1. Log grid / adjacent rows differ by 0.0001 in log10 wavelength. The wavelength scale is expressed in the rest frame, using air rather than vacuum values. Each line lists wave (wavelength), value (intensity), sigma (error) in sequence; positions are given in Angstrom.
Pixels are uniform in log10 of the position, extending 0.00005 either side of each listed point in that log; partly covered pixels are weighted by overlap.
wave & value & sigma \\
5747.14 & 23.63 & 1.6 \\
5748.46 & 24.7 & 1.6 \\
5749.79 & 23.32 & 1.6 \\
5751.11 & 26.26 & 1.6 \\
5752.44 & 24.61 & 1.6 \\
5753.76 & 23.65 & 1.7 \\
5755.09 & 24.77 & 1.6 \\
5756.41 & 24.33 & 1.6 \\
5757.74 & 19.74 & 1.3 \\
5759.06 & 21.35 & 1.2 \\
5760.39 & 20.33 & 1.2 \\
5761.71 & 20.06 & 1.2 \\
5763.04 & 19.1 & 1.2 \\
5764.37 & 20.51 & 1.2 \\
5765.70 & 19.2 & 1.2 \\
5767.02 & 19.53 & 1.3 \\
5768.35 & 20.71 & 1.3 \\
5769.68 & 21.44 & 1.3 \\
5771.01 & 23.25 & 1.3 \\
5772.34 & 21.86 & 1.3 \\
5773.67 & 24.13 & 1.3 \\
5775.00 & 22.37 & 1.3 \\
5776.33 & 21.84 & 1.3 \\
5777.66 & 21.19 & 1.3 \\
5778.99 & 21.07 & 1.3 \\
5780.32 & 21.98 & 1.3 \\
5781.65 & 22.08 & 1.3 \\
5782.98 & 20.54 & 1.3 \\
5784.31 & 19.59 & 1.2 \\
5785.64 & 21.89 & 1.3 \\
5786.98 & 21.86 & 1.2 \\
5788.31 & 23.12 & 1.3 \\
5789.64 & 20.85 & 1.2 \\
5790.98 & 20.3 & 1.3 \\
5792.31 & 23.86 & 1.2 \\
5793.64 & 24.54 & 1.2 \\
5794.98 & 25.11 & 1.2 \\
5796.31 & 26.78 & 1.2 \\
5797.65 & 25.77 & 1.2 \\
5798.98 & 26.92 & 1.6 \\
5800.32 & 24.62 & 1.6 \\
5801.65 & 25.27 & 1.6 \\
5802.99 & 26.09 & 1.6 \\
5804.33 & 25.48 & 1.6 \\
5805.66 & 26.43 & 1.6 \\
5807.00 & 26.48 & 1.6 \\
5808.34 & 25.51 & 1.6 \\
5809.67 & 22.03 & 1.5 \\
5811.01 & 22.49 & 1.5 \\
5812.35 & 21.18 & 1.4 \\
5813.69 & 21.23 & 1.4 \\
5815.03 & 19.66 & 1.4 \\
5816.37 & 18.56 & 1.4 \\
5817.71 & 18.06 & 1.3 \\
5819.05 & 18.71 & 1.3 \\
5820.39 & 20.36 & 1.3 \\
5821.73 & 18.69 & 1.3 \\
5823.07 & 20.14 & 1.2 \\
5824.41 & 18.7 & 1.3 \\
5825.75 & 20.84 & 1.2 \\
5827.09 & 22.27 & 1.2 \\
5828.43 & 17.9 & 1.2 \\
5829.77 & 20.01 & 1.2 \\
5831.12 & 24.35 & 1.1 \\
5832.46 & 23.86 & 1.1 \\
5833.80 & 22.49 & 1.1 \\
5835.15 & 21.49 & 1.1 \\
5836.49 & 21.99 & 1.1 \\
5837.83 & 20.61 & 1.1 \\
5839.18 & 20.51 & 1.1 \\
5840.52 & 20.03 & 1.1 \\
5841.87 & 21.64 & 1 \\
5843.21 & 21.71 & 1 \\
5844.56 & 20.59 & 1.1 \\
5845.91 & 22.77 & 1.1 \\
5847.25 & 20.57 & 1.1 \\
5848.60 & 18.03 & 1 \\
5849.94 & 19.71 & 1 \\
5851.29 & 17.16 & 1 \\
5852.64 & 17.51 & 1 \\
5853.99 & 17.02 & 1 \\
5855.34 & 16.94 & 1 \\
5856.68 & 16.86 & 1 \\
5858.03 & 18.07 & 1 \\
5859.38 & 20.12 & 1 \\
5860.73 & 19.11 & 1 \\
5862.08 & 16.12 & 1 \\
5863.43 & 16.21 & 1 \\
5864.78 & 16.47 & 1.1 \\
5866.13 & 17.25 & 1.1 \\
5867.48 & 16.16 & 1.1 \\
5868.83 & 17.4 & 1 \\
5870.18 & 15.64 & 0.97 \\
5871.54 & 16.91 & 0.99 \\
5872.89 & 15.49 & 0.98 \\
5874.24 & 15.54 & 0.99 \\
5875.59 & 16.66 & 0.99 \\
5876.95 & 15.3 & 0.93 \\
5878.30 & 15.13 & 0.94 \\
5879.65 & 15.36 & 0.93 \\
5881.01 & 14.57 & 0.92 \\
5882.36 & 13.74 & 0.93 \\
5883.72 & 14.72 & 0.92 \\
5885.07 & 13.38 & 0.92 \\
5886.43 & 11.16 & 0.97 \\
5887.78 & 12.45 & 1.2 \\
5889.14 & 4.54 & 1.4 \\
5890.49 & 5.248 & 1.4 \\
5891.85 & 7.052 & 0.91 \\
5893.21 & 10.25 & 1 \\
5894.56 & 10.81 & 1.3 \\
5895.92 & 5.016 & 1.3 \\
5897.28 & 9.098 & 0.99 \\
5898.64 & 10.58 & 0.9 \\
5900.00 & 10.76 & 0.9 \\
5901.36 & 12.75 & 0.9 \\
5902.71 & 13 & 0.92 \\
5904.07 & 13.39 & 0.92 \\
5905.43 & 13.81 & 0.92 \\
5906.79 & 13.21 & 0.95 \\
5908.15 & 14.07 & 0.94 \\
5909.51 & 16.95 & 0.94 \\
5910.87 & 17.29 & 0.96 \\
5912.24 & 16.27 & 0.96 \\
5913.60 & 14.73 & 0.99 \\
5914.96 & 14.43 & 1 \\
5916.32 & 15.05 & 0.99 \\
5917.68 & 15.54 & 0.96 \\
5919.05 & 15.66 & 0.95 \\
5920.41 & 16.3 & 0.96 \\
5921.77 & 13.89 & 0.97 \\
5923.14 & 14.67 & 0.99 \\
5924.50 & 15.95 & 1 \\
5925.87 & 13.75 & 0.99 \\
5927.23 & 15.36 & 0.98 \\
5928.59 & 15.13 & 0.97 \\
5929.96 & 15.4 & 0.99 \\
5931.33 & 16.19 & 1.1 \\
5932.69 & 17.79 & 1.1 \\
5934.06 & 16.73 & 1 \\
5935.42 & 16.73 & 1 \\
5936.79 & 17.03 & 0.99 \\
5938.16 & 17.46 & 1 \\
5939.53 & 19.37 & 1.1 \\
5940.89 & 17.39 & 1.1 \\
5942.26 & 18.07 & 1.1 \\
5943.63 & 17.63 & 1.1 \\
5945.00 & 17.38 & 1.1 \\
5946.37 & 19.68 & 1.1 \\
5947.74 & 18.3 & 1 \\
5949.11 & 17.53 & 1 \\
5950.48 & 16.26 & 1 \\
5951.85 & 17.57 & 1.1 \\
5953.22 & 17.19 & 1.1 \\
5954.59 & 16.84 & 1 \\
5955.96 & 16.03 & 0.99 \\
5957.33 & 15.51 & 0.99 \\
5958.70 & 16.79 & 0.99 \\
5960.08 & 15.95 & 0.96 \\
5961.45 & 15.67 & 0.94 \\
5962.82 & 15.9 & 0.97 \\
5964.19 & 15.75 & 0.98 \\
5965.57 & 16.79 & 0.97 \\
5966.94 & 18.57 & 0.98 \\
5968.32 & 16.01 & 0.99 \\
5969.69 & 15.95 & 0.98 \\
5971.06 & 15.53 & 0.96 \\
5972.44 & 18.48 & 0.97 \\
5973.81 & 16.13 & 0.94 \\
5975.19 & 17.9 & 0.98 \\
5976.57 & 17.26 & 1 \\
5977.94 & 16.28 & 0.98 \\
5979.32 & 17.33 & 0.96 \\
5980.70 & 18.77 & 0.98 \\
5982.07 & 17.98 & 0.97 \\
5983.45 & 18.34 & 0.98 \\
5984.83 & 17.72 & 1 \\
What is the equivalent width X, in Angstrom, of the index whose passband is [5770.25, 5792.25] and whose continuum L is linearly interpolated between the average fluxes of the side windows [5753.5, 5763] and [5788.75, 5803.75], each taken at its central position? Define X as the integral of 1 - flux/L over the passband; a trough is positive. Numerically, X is 1.5 Angstrom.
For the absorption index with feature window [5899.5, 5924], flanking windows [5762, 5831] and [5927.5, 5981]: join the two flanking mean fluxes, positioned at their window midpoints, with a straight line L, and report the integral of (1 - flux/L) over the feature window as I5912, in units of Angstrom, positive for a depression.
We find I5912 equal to 5.0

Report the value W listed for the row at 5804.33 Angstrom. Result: 25.48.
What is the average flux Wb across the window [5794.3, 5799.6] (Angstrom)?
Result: 26.1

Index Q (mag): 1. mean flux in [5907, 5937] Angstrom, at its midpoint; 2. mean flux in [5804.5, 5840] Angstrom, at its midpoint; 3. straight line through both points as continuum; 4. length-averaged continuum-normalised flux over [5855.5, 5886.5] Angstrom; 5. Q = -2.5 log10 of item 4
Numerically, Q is 0.16 mag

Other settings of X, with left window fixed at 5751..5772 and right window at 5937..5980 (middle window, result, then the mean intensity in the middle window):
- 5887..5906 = 8.8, 9.9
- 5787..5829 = -3.9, 22.5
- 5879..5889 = 3.0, 13.1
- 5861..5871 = 1.4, 16.6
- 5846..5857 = 0.7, 18.3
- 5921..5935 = 1.8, 15.5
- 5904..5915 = 1.9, 15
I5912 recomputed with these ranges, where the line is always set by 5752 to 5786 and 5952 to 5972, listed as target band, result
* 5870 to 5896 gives 8.4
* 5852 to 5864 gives 1.0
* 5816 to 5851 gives -1.3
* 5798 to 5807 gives -2.3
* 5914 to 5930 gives 2.2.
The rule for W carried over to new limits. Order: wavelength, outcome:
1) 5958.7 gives 16.79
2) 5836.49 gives 21.99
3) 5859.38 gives 20.12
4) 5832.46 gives 23.86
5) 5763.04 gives 19.1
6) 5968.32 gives 16.01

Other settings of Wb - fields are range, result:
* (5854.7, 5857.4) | 17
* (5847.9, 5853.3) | 18.1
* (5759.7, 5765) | 20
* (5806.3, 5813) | 23.5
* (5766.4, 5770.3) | 20.5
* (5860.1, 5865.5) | 17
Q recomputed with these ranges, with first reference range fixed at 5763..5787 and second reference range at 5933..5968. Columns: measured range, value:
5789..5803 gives -0.18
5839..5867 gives 0.04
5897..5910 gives 0.38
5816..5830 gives 0.04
